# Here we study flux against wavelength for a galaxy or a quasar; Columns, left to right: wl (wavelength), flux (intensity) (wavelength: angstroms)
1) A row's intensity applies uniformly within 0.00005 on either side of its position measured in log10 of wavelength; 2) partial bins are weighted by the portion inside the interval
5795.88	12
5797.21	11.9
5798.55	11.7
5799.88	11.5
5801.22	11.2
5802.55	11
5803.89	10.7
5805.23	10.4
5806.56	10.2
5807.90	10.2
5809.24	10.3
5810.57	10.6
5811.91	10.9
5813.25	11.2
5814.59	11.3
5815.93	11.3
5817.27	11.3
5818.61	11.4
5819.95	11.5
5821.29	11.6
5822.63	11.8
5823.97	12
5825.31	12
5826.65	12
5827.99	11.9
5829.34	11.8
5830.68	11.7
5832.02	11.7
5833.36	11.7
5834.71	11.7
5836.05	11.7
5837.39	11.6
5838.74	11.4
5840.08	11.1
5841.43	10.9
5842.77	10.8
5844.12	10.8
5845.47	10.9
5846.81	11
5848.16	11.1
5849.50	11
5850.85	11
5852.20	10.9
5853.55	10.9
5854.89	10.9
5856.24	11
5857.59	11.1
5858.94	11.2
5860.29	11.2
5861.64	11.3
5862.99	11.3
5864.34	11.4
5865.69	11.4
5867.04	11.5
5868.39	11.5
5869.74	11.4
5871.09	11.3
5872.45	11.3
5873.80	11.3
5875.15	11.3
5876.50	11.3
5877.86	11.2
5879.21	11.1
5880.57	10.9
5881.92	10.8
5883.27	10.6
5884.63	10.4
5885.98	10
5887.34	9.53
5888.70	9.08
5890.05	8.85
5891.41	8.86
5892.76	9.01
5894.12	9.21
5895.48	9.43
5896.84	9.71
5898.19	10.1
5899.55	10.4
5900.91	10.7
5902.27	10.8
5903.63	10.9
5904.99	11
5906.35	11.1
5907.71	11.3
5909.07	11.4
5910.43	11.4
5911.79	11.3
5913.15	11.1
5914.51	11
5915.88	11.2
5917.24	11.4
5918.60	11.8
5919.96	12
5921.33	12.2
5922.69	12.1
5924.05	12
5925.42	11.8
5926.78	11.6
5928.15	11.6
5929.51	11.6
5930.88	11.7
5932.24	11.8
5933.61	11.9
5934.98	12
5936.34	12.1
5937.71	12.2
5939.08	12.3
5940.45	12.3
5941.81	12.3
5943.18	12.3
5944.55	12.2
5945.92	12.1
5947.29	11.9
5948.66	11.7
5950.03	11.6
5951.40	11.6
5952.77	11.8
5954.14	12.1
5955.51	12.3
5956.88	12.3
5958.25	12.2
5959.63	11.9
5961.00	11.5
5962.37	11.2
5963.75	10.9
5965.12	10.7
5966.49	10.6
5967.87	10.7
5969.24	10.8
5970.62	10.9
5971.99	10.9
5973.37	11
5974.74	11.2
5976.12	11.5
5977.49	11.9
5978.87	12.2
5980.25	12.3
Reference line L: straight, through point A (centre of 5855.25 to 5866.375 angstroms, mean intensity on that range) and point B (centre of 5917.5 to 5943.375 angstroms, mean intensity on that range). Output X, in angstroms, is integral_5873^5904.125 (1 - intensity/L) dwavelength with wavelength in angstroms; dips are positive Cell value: 3.5 angstroms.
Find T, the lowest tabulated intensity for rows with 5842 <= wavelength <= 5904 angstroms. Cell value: 8.85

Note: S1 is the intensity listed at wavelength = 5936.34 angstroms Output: 12.1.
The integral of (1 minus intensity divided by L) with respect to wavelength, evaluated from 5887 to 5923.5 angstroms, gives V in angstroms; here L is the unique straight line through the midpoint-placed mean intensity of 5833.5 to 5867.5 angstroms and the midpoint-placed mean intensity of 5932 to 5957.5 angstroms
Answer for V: 3.3 angstroms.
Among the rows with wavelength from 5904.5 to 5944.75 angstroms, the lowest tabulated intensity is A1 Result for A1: 11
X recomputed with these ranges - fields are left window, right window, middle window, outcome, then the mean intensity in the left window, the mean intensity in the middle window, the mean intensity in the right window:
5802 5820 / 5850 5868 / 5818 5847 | -1.4 angstroms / 10.9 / 11.5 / 11.2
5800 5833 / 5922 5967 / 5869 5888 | 1.1 angstroms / 11.3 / 10.9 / 11.8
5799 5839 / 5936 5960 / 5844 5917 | 5.6 angstroms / 11.3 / 10.8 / 12.1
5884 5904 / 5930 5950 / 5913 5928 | -0.8 angstroms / 9.78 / 11.7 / 12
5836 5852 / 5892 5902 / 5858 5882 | -1.9 angstroms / 11.1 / 11.3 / 9.83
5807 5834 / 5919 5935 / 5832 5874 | 1.2 angstroms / 11.4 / 11.2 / 11.8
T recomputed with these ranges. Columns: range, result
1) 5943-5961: 11.5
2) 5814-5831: 11.3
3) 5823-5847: 10.8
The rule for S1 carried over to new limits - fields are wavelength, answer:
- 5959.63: 11.9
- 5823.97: 12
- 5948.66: 11.7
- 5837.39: 11.6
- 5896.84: 9.71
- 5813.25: 11.2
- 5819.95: 11.5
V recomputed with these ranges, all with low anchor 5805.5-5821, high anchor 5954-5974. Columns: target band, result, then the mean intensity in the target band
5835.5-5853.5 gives -0.12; 11.1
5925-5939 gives -0.77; 11.9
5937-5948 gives -0.92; 12.2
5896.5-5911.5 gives 0.43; 10.8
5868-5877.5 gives -0.22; 11.3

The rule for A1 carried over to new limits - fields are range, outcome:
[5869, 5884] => 10.6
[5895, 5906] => 9.43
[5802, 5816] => 10.2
